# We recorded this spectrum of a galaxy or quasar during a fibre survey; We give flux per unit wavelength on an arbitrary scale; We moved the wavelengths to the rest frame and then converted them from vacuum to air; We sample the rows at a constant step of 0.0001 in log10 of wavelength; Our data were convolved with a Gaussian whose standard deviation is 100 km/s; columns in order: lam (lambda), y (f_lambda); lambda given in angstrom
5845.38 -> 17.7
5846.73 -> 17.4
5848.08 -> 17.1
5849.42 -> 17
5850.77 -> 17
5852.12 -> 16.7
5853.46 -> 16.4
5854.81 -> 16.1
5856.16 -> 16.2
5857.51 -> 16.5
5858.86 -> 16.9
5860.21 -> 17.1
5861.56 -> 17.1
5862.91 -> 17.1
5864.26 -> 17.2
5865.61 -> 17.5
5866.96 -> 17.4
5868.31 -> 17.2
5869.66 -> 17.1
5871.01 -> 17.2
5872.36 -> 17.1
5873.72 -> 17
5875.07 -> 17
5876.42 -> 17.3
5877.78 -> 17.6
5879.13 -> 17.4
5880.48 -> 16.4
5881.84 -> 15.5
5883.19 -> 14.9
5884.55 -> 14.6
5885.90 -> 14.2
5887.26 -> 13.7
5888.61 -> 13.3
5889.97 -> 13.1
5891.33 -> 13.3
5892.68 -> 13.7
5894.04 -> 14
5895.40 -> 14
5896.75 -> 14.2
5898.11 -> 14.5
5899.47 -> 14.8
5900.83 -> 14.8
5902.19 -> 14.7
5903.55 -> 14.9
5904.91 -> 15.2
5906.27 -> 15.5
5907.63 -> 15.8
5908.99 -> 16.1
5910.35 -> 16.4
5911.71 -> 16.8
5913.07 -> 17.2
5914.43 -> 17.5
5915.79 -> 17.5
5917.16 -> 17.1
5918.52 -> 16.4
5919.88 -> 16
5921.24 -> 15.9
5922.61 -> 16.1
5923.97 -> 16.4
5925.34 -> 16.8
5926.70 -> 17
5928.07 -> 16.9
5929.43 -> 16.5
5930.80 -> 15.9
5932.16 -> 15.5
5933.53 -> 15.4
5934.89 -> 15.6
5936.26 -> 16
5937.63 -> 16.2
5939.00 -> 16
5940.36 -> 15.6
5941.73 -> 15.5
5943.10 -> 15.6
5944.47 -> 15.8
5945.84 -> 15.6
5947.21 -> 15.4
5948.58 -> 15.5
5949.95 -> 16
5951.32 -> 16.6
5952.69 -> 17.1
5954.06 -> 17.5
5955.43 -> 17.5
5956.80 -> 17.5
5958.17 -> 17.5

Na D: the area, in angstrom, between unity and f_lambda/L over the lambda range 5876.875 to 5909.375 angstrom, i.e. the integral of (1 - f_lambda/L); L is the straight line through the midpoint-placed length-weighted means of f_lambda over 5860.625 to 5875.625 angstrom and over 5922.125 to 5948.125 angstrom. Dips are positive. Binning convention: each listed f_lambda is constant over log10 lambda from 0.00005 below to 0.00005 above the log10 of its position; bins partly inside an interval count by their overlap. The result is 3.7 angstrom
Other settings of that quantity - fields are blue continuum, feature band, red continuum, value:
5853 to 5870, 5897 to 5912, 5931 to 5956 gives 1.0 angstrom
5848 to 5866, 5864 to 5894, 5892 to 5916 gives 0.6 angstrom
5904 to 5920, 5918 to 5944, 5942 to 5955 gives 0.4 angstrom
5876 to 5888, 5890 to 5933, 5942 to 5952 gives 0.1 angstrom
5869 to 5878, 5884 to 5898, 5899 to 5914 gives 2.2 angstrom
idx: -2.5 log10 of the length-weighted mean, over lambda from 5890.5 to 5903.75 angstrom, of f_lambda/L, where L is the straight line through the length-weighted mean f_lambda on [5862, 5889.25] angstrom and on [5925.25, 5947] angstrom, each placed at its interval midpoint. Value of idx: 0.14 mag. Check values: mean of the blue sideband 16.3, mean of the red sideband 16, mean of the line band 14.3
